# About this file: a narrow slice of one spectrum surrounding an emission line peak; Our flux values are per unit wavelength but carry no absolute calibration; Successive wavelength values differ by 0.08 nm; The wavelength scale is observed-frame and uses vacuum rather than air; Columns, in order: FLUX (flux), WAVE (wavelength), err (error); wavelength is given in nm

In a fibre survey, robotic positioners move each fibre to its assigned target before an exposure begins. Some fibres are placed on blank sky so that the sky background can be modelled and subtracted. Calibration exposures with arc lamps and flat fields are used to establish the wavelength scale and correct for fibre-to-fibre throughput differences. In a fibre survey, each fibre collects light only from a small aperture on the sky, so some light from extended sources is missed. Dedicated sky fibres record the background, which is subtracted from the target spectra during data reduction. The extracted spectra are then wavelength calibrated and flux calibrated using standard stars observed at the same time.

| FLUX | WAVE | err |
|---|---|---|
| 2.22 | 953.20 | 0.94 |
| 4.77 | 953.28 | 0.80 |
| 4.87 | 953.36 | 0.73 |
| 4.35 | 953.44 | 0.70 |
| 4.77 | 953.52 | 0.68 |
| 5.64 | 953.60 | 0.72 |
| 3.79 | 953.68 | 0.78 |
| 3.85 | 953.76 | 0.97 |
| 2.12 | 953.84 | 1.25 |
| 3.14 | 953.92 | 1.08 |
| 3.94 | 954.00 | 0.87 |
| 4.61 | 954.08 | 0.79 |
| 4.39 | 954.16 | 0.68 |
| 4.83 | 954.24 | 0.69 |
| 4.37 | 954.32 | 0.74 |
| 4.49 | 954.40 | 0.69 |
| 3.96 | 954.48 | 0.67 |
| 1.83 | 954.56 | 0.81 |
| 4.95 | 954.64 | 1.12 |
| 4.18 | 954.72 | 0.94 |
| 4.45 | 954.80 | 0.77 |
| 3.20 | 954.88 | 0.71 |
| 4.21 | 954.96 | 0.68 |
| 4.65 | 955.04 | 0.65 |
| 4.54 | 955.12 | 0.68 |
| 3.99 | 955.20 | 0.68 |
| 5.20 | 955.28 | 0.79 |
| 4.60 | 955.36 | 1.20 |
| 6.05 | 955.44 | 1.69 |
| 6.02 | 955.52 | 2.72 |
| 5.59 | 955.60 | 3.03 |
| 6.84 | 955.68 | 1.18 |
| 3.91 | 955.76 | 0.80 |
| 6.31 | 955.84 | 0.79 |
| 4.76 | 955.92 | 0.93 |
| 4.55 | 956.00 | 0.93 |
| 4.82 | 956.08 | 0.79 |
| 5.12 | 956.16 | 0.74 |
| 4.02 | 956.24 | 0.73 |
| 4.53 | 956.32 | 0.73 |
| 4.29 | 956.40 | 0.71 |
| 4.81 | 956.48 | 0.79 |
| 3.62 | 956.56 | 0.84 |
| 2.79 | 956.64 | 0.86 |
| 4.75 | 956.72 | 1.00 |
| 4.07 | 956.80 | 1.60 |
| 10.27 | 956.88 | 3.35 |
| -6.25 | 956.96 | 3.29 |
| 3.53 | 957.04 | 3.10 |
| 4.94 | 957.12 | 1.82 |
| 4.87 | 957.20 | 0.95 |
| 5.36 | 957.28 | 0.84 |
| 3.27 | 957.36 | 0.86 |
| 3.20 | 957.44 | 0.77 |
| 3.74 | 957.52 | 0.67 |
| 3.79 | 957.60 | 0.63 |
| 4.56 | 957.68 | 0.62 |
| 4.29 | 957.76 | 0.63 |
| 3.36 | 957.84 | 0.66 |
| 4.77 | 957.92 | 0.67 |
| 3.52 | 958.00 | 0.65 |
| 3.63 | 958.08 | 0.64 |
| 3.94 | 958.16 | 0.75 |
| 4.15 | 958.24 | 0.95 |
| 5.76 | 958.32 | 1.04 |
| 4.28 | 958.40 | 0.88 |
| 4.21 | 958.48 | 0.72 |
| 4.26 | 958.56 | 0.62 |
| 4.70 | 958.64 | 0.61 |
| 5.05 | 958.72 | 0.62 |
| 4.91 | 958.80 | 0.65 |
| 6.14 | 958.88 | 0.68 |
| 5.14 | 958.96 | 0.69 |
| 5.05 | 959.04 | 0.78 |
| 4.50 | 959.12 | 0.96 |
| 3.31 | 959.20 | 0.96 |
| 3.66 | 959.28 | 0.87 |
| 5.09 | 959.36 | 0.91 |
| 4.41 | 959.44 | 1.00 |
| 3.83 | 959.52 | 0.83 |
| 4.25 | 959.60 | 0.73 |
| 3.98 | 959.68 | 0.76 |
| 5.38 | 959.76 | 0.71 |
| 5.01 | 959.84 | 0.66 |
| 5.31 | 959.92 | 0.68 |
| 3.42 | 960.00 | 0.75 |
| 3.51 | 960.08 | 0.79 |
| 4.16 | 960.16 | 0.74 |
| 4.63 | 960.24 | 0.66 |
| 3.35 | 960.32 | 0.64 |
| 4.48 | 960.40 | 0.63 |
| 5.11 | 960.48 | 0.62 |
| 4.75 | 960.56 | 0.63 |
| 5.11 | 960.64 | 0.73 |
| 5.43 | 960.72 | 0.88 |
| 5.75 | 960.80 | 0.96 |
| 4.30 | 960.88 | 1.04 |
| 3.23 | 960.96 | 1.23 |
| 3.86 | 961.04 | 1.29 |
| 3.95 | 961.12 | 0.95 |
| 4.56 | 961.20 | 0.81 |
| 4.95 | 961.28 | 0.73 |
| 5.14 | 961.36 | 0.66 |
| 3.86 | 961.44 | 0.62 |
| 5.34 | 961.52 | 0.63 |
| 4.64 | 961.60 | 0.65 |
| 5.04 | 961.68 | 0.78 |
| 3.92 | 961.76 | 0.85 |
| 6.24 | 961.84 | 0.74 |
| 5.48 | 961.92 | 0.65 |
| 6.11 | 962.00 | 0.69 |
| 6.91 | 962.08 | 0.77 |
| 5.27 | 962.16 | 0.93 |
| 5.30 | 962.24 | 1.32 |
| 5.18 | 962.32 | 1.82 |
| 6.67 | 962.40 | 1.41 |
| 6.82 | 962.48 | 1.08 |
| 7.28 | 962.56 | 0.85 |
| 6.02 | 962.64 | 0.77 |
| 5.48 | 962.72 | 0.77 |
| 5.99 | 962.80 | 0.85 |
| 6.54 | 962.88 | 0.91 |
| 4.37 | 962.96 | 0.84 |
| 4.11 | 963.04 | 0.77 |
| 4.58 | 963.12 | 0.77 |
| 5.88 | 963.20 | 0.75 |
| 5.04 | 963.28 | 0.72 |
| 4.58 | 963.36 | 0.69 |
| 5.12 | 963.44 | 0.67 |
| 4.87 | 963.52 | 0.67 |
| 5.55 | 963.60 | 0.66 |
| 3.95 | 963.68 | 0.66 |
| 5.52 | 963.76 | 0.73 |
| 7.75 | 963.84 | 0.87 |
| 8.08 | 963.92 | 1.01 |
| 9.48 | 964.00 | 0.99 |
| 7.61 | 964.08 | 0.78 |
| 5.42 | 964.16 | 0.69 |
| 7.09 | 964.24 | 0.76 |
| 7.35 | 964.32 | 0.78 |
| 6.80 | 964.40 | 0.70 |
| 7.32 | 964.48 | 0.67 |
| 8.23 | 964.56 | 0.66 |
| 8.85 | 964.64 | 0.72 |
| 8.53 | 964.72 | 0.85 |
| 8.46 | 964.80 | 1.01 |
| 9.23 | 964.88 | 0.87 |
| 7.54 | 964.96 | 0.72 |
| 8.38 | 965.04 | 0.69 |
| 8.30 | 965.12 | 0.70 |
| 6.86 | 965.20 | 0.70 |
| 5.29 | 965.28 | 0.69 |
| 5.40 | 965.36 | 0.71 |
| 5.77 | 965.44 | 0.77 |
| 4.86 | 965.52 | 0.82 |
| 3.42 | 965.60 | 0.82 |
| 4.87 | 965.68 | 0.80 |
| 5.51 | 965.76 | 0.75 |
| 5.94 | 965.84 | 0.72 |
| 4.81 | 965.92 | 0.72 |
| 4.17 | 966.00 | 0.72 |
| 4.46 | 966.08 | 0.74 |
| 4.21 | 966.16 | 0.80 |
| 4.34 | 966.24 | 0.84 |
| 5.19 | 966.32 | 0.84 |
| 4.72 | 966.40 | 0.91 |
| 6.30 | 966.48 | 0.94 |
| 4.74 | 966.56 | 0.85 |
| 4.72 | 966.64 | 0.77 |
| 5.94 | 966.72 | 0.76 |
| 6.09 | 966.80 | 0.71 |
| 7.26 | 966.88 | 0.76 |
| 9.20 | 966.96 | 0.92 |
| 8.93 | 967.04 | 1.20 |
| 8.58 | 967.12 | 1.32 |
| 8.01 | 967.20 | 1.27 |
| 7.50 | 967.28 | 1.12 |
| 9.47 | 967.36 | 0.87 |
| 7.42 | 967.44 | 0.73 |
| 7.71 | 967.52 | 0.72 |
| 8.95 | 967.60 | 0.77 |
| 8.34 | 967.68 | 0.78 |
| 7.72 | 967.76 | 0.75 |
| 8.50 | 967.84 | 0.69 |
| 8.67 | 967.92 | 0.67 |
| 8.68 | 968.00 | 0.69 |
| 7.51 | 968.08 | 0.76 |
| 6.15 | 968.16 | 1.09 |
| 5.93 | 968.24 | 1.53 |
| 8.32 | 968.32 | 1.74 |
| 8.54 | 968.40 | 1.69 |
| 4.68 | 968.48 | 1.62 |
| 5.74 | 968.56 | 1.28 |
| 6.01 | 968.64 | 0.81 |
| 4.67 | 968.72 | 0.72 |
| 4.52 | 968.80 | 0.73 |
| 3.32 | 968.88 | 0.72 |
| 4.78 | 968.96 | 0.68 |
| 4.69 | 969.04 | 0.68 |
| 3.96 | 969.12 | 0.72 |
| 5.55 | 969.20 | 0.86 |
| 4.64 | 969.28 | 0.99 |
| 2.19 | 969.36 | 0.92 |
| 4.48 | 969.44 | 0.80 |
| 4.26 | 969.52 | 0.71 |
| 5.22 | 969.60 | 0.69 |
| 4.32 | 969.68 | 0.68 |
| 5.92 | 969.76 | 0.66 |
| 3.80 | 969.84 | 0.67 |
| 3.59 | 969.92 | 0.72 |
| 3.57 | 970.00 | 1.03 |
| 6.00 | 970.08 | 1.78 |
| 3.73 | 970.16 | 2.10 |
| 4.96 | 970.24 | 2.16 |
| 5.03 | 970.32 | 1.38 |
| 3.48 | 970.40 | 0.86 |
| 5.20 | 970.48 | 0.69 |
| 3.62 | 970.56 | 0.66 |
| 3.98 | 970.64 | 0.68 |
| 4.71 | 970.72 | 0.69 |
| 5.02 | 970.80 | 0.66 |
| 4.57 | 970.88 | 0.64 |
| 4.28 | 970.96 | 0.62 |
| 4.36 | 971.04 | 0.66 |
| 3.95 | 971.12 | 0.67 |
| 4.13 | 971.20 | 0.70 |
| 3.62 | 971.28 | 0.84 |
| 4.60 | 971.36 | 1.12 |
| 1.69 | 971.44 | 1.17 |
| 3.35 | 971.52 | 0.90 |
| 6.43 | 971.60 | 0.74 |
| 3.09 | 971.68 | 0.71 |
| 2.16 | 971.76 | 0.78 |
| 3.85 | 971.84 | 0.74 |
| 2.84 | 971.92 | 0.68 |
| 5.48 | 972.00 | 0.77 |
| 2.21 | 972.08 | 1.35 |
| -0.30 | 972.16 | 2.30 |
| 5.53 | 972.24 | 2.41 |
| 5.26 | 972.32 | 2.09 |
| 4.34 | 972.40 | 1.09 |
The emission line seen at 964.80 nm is Halpha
